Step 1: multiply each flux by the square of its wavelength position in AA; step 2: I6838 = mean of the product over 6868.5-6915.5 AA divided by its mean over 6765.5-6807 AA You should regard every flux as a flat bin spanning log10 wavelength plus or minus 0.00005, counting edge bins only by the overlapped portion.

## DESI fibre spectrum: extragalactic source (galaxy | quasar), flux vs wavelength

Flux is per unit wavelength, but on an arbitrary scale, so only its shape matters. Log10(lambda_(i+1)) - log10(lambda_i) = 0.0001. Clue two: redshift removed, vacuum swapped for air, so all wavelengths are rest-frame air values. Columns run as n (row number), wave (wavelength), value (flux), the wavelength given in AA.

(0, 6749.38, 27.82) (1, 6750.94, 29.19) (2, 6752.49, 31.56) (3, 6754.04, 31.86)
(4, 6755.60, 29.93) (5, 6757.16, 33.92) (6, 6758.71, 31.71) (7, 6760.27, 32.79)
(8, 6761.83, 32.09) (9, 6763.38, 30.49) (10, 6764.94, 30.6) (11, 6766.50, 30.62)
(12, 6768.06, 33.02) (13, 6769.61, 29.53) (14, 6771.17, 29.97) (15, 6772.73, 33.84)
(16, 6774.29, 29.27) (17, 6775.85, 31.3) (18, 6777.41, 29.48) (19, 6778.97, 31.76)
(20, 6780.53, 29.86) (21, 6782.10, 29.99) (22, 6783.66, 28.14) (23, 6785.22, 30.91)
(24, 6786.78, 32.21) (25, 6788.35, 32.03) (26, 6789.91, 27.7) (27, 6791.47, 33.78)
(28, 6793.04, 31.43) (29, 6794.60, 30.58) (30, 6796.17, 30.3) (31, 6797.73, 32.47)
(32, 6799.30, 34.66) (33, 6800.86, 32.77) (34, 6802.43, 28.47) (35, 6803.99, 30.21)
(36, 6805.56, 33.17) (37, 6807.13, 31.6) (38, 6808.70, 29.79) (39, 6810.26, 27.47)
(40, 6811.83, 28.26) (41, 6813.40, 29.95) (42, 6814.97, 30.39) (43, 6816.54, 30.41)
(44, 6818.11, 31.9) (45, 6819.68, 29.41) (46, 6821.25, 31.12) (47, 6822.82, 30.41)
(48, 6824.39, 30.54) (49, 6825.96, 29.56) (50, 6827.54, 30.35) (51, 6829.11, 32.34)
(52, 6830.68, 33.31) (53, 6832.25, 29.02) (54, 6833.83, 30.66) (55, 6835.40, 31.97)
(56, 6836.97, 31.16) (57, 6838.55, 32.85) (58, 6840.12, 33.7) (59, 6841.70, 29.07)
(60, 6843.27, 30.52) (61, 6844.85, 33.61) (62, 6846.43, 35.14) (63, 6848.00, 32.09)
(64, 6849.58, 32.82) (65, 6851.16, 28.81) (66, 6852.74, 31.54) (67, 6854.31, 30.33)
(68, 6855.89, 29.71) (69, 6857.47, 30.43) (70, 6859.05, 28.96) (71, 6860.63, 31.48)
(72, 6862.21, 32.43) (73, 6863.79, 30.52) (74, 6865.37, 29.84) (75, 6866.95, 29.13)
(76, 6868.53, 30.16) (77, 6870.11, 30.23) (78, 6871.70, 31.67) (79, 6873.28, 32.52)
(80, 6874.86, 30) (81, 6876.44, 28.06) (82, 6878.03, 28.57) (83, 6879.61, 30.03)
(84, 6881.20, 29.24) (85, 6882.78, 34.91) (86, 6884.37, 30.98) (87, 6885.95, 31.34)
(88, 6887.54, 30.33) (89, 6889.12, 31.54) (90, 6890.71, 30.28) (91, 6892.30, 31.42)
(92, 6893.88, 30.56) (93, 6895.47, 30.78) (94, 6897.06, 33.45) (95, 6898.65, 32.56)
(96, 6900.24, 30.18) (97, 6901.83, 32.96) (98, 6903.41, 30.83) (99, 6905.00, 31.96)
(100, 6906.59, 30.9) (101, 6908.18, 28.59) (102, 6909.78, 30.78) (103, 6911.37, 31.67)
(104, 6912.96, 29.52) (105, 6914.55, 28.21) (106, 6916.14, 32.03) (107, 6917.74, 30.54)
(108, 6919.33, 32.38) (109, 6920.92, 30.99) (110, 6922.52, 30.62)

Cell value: 1.0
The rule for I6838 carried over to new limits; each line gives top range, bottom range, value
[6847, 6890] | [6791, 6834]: 1.01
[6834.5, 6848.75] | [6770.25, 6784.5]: 1.08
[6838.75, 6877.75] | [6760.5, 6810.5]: 1.02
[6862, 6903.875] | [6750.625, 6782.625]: 1.03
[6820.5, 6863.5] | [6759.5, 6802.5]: 1.02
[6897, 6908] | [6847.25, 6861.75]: 1.04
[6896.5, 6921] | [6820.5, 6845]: 1.02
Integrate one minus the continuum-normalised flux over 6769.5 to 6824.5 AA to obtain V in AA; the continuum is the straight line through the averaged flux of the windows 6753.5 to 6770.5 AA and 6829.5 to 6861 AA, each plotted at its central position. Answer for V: 1.3 AA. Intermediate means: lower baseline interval 31.5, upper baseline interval 31.4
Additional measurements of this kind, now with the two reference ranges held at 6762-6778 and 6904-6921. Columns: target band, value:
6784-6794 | -0.1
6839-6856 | -0.5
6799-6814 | 0.2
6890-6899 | -0.2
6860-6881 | 0.3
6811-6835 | 0.2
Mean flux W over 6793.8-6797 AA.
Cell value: 30.5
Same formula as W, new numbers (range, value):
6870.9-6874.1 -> 32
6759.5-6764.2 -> 31.8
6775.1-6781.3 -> 30.6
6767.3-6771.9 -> 30.9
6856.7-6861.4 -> 30.3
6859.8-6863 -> 31.9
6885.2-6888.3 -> 30.8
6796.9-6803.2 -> 32.1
